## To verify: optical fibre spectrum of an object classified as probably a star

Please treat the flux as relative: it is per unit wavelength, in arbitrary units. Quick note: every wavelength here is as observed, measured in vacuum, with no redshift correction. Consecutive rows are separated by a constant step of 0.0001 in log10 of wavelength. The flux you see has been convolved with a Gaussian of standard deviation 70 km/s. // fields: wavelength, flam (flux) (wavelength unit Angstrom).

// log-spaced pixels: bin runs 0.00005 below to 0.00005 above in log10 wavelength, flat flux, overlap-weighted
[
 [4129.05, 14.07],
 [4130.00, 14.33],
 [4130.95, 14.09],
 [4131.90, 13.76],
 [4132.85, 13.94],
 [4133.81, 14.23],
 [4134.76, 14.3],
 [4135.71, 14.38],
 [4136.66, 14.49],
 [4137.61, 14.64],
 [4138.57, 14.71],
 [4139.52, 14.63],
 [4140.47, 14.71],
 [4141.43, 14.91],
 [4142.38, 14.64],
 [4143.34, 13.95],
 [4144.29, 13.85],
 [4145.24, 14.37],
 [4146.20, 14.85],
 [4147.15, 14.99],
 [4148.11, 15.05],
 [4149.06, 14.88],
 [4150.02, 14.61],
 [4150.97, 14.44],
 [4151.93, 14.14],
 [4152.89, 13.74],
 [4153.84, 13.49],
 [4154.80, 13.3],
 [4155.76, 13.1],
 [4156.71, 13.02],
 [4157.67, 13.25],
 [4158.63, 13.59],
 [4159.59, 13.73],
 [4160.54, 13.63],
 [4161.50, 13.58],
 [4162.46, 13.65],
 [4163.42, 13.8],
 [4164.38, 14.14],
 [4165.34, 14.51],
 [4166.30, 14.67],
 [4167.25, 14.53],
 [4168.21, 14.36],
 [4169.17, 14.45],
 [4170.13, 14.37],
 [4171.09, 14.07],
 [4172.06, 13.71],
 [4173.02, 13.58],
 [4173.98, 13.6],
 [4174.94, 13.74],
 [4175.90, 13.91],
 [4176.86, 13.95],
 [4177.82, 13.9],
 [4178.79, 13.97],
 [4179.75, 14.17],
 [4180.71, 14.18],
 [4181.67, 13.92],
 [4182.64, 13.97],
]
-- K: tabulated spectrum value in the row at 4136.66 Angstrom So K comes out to 14.49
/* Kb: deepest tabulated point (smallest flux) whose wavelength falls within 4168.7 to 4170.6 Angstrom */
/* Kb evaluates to 14.37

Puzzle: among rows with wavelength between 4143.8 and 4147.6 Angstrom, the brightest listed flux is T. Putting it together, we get 14.99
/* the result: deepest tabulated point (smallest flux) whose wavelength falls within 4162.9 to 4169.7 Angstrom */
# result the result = 13.8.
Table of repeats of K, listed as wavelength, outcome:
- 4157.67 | 13.25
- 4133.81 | 14.23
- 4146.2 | 14.85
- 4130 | 14.33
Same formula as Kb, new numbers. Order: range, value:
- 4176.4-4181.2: 13.9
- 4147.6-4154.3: 13.49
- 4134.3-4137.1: 14.3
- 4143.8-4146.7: 13.85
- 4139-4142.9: 14.63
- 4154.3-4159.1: 13.02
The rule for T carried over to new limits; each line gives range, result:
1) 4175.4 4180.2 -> 14.17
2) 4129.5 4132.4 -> 14.33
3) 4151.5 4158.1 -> 14.14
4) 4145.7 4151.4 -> 15.05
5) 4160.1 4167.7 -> 14.67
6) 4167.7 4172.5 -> 14.45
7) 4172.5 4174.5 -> 13.6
